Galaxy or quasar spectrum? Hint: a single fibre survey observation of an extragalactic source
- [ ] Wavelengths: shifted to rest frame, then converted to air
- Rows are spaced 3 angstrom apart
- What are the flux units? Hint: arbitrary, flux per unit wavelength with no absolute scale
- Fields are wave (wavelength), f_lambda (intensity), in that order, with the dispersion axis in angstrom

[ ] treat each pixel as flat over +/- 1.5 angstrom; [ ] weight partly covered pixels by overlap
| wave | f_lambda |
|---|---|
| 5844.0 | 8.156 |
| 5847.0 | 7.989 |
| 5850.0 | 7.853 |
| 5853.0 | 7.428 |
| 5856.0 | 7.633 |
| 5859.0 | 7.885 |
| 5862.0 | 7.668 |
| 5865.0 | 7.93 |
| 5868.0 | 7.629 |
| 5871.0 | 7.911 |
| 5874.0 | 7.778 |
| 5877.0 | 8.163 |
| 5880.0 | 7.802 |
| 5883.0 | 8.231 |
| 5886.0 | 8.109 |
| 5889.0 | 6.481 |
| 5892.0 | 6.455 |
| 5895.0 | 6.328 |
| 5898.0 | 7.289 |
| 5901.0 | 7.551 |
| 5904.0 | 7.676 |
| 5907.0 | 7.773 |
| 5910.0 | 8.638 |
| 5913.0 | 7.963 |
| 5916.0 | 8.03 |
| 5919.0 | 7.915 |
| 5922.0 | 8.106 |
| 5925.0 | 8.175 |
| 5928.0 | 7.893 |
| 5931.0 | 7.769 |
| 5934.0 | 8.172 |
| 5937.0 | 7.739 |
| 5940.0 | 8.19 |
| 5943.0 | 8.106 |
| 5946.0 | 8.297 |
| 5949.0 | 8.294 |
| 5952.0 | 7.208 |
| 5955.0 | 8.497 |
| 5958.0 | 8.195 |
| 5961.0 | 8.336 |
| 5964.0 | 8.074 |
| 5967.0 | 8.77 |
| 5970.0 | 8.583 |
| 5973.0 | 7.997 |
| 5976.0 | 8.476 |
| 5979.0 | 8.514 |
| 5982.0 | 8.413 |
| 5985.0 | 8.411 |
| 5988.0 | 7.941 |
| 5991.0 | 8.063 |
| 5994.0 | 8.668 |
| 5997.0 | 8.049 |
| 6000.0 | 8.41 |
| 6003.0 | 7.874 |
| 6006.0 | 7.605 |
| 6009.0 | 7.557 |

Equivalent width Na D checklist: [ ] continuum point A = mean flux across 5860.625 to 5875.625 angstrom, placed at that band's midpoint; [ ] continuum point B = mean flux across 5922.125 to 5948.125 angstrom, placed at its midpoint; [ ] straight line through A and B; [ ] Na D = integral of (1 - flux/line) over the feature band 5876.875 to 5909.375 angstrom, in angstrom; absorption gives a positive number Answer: 1.82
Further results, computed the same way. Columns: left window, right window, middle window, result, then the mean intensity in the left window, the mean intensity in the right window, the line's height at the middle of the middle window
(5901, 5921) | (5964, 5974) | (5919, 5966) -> 0.79 angstrom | 7.97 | 8.42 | 8.21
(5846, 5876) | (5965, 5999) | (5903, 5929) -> 0.02 angstrom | 7.77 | 8.35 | 8.04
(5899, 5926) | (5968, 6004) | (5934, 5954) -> 0.26 angstrom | 7.96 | 8.3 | 8.11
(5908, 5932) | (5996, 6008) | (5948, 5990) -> -1.36 angstrom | 8.06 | 7.96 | 8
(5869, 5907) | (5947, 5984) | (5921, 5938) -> -0.14 angstrom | 7.49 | 8.28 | 7.92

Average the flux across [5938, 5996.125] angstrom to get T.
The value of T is 8.26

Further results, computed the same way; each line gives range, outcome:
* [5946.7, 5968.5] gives 8.2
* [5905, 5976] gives 8.12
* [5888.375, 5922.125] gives 7.52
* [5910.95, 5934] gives 8.01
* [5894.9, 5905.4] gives 7.32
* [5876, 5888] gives 8.01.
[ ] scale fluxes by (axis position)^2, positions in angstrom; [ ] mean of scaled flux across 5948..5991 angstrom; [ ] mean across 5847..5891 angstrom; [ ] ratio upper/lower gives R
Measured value 1.10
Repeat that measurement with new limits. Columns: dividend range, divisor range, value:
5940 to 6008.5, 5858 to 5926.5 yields 1.09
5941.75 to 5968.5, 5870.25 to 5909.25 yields 1.12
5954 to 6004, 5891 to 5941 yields 1.09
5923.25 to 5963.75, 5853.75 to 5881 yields 1.06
